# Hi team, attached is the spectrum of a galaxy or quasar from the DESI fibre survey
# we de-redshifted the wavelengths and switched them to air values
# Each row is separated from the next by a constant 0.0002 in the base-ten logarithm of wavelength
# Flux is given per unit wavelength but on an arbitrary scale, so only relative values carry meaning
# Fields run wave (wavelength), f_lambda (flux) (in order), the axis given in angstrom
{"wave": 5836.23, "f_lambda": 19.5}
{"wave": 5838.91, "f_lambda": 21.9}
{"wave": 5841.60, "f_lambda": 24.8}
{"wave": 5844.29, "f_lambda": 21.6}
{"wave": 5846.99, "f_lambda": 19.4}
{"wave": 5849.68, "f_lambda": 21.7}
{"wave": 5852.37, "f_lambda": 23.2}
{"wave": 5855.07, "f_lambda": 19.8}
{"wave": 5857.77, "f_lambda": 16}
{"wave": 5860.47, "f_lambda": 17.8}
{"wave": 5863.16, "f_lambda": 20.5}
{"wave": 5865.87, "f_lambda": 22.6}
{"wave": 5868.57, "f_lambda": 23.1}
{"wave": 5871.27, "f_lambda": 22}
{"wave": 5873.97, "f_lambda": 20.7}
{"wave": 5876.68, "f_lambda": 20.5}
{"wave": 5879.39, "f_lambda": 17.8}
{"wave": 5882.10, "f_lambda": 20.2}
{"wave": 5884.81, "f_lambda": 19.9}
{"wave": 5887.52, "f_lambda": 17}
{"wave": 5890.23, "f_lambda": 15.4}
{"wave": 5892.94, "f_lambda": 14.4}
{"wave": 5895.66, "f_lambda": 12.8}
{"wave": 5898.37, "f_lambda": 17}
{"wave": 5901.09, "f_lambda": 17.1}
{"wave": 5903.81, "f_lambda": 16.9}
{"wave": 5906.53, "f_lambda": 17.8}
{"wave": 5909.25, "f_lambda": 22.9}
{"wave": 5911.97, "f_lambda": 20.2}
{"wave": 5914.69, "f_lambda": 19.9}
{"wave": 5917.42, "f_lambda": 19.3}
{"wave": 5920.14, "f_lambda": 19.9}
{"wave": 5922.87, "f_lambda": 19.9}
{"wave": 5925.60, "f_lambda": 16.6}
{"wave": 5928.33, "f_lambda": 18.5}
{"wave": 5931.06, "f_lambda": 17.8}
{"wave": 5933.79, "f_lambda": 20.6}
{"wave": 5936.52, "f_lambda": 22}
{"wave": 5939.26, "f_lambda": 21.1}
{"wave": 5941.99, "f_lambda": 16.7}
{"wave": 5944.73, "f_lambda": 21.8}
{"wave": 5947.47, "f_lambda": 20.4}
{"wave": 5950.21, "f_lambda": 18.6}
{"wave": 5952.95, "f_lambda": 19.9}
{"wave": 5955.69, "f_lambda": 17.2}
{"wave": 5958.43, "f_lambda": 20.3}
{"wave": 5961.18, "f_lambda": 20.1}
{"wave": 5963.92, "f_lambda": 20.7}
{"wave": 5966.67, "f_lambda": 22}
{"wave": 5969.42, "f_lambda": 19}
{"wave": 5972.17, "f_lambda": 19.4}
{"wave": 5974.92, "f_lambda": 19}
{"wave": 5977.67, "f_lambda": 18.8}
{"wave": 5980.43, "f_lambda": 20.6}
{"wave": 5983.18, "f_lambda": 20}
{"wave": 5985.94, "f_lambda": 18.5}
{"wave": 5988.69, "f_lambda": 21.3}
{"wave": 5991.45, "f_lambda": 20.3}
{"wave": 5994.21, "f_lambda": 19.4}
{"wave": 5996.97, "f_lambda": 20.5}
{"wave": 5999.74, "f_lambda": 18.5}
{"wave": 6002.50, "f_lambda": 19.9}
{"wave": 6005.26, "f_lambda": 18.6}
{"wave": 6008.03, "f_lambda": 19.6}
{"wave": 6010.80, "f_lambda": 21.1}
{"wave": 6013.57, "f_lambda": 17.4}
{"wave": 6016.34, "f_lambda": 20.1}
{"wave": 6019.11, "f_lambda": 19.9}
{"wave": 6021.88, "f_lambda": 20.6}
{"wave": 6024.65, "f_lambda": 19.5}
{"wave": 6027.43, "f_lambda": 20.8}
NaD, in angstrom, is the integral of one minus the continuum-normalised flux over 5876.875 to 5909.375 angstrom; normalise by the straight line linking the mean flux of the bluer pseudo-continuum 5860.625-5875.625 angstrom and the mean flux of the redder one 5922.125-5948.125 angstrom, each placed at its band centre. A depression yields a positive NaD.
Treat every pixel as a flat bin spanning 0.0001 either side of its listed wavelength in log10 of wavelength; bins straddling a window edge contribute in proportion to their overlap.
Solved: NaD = 5.3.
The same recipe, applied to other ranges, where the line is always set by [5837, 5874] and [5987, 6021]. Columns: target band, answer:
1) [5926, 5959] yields 1.3 angstrom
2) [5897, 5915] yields 1.6 angstrom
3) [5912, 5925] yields 0.6 angstrom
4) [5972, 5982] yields 0.2 angstrom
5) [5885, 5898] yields 3.3 angstrom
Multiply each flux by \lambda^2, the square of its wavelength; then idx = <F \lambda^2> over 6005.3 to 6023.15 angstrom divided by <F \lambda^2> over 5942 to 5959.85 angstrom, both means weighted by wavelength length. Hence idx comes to 1.0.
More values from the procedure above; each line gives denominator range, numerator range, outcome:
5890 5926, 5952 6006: 1.12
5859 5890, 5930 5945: 1.02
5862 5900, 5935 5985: 1.08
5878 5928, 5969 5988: 1.10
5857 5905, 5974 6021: 1.11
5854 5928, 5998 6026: 1.08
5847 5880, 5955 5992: 1.00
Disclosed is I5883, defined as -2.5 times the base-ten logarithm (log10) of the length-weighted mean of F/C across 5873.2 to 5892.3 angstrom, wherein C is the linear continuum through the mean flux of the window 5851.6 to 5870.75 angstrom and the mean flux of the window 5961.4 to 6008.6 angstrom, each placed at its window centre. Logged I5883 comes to 0.10 mag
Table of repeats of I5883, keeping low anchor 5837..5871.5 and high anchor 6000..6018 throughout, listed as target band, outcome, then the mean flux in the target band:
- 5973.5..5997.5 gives -0.01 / 19.8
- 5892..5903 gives 0.31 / 15.4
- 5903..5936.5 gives 0.06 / 19.3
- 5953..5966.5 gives 0.01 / 19.8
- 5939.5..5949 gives 0.02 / 19.8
